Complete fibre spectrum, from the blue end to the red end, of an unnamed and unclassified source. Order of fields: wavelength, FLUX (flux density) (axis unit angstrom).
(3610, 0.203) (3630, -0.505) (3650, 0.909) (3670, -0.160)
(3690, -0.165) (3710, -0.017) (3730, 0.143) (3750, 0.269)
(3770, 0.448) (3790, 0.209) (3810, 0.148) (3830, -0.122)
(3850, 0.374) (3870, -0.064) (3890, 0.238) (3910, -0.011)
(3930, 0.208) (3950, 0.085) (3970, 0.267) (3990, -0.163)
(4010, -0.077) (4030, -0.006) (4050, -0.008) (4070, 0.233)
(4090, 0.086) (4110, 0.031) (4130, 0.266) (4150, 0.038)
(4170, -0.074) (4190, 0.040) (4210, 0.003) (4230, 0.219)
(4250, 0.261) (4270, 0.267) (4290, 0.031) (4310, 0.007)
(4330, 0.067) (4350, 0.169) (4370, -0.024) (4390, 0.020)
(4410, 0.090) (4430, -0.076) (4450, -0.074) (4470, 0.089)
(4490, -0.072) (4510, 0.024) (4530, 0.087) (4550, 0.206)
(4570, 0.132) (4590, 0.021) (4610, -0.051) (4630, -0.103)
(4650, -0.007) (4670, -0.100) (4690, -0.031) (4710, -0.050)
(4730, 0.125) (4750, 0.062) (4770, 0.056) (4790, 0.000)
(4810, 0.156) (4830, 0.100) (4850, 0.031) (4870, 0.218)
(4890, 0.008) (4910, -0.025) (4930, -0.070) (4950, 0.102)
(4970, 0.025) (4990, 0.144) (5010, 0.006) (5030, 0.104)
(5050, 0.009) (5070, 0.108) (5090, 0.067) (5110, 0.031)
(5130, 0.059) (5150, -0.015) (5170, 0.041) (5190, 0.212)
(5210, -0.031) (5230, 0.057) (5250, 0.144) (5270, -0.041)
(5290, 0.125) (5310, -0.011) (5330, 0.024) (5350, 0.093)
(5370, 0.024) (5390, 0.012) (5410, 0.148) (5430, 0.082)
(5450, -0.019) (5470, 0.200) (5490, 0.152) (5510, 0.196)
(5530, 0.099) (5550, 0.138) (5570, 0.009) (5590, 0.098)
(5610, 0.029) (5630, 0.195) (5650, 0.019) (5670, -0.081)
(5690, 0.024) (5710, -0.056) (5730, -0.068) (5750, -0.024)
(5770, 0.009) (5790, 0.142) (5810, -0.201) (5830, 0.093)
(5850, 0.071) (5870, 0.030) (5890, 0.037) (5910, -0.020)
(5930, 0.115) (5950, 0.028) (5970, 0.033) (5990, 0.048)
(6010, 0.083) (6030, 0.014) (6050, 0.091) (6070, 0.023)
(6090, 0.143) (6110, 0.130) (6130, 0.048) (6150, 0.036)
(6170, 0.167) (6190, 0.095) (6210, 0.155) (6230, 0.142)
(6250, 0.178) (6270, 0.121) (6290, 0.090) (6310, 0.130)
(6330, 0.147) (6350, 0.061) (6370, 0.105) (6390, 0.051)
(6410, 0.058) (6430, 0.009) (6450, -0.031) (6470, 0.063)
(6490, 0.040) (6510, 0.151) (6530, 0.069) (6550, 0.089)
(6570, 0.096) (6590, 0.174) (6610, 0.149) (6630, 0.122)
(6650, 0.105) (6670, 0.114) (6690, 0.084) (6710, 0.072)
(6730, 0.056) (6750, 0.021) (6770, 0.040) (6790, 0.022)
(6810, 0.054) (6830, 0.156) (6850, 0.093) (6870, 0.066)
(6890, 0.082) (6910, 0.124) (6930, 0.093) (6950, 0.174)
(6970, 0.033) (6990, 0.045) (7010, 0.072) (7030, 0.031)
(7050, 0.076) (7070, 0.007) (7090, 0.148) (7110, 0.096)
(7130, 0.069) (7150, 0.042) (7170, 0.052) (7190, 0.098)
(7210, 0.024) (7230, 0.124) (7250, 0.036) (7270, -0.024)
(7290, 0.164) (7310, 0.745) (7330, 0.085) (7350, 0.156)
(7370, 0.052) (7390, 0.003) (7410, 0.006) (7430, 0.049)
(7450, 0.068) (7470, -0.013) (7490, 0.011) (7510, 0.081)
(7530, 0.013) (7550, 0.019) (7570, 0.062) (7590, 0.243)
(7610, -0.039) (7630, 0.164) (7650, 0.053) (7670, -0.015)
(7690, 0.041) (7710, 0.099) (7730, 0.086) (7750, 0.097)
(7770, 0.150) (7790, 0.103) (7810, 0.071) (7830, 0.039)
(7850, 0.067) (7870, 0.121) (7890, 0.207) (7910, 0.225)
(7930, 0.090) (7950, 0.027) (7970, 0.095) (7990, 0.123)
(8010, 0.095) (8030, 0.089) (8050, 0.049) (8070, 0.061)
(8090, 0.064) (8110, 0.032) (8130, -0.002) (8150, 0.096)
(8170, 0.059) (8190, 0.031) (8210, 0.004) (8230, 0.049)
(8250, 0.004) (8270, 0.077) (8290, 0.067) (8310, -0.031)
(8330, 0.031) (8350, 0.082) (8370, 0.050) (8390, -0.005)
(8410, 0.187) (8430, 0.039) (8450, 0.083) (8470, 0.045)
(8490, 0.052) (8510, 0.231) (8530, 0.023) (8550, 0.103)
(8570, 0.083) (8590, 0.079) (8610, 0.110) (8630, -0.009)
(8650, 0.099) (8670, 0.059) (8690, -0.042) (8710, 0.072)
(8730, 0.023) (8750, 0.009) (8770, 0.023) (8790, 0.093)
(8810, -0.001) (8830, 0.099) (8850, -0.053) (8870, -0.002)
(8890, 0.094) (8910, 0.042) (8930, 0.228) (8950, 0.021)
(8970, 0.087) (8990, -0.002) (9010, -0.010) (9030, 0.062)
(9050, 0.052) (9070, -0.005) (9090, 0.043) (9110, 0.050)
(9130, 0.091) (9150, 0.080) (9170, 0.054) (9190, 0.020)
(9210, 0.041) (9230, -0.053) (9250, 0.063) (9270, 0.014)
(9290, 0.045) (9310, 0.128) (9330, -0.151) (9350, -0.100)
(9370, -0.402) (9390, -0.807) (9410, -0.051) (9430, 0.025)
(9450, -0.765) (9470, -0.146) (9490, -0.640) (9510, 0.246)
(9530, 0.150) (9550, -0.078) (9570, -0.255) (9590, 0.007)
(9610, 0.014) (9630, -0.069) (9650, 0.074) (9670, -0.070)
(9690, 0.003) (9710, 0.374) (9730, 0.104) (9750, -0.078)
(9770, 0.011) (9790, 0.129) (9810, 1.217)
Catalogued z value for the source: 0.959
